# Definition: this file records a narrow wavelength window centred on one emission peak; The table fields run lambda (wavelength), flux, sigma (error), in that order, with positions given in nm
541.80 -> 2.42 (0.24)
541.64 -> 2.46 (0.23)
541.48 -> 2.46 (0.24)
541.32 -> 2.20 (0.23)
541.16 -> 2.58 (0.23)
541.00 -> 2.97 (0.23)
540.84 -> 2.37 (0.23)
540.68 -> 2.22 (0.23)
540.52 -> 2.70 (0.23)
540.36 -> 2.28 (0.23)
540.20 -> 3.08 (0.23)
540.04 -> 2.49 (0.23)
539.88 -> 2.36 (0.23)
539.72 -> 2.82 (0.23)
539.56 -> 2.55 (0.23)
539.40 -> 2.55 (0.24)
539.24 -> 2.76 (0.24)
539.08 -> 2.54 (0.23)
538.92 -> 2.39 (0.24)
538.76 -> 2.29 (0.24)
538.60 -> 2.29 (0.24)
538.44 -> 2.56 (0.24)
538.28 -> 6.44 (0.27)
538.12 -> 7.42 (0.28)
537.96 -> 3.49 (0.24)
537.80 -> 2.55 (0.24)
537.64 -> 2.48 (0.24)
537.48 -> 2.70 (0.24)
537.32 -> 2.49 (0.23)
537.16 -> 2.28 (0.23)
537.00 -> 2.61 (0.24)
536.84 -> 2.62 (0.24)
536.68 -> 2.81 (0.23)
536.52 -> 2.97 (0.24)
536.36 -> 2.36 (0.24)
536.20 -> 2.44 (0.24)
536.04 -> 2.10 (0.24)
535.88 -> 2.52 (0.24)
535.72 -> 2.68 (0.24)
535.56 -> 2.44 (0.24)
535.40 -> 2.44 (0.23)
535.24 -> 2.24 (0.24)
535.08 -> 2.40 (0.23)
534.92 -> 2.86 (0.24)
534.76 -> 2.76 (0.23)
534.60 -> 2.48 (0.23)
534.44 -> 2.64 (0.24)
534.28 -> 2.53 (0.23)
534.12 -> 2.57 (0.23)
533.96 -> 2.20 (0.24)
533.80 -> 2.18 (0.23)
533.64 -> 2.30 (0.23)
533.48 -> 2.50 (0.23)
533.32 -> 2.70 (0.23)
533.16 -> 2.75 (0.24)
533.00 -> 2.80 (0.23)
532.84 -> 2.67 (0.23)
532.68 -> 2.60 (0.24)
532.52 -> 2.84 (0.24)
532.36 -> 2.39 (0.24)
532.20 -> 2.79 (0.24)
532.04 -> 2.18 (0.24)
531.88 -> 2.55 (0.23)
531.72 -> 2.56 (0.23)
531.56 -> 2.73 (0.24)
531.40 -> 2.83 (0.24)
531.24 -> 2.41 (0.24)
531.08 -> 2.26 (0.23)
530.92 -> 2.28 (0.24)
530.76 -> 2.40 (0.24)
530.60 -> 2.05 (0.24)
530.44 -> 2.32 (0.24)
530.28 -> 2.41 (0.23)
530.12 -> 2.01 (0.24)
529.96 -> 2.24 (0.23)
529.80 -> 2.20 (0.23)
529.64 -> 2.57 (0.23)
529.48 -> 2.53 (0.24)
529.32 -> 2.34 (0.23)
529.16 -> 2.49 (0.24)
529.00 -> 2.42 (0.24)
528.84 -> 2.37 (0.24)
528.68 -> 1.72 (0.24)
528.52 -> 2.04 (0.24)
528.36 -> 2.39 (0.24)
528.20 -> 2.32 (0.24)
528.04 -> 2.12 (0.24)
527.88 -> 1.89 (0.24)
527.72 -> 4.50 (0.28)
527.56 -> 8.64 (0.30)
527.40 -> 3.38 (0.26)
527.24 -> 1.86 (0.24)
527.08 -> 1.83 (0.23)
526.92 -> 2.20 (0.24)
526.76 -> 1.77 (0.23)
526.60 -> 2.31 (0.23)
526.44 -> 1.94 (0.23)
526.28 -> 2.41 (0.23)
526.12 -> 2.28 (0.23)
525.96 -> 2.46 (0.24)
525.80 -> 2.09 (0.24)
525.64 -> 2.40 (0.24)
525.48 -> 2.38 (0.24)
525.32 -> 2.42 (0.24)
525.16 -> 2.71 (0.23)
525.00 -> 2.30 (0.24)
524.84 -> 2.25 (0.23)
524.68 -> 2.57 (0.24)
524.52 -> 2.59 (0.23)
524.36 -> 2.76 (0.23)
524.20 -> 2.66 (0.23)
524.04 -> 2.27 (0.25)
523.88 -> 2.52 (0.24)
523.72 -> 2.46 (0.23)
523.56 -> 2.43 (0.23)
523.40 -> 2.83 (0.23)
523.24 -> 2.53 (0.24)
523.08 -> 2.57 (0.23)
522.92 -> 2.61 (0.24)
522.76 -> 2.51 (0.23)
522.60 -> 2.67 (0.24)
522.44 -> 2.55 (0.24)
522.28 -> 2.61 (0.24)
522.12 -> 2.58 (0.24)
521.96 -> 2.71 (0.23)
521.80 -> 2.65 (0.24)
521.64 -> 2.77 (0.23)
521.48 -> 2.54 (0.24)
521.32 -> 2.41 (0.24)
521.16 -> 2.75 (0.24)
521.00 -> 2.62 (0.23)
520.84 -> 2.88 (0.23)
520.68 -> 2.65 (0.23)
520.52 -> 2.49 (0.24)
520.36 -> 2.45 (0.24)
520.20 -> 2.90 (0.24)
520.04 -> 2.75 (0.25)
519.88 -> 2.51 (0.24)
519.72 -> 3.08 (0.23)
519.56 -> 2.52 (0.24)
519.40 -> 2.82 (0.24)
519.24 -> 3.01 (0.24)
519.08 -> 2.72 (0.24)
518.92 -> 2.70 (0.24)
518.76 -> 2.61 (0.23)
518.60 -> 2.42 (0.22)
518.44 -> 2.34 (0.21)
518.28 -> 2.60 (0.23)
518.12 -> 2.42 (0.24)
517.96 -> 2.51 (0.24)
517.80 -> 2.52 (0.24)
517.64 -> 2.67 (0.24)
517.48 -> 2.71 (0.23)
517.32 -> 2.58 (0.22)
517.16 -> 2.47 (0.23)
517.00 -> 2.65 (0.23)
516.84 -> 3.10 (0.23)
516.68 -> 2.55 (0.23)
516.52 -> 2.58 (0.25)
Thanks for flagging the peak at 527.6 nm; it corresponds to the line H-beta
